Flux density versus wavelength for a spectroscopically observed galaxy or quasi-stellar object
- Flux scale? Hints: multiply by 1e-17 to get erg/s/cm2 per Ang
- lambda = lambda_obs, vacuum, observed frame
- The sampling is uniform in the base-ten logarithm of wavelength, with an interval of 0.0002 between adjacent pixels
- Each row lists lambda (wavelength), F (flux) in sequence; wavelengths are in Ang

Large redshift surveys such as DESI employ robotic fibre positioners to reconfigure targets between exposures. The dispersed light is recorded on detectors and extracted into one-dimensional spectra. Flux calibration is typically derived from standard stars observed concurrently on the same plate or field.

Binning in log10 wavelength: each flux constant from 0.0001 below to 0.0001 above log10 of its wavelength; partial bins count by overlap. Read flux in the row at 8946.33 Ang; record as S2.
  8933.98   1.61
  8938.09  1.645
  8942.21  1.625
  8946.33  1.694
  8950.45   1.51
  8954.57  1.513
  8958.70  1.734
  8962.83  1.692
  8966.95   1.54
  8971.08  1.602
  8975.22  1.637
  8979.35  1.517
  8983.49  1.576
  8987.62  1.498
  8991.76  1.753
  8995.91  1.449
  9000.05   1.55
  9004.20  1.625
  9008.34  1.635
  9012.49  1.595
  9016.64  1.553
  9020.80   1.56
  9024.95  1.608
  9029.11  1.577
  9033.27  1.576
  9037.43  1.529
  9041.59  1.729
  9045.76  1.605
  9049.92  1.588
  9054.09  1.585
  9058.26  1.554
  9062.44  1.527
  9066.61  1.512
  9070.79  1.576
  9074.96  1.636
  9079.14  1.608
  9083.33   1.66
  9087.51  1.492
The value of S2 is 1.694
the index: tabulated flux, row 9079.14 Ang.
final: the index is 1.608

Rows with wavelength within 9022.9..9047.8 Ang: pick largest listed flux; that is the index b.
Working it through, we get 1.729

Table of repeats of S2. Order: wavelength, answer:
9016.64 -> 1.553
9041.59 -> 1.729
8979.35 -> 1.517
